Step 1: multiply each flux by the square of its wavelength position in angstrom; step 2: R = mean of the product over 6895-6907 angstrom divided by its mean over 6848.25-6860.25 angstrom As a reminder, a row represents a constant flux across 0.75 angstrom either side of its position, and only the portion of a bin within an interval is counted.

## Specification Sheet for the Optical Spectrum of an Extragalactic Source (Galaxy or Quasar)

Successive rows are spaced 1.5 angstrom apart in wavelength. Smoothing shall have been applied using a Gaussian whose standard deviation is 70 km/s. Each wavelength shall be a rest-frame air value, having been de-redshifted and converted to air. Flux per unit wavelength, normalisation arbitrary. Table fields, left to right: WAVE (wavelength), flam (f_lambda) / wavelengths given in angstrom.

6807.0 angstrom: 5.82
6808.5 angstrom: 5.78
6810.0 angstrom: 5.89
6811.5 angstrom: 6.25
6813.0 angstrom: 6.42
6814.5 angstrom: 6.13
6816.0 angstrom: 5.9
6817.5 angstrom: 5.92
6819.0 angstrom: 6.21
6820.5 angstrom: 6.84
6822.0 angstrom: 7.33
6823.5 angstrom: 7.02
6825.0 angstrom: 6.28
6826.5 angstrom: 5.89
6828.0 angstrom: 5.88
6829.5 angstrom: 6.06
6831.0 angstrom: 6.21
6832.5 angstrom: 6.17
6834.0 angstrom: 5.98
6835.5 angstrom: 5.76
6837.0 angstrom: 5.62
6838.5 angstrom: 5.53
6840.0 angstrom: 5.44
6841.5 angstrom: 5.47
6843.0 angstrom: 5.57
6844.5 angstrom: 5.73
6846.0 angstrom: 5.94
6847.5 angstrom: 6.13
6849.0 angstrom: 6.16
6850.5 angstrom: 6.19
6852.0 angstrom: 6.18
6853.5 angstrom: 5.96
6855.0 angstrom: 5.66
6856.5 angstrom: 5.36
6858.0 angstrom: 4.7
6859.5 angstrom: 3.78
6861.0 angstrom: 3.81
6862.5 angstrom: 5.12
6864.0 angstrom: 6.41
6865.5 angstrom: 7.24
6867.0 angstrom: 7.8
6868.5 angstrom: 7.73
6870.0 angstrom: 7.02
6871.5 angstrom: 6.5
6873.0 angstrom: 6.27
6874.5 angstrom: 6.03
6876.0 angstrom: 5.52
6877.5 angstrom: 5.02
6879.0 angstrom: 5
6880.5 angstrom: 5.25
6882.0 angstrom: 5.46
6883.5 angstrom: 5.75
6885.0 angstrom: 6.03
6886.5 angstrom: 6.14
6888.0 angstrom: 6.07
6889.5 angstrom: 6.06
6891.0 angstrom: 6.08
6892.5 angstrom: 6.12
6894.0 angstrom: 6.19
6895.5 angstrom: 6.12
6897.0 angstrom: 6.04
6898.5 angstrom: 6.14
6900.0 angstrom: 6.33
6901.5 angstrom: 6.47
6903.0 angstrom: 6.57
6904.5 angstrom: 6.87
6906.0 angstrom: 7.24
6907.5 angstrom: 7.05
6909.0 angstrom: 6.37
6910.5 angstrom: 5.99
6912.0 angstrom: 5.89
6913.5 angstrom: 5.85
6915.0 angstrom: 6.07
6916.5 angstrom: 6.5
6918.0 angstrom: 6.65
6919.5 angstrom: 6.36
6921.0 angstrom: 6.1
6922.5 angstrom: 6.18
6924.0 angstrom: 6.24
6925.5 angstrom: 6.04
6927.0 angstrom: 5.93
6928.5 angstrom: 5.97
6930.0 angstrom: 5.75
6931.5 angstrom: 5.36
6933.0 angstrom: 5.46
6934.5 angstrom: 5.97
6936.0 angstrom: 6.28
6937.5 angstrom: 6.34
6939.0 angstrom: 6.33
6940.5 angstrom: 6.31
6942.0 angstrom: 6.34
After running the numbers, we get 1.20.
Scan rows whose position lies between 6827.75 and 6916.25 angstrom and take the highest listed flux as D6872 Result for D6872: 7.8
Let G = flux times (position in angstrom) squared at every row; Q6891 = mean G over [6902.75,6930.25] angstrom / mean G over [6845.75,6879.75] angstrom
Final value 1.09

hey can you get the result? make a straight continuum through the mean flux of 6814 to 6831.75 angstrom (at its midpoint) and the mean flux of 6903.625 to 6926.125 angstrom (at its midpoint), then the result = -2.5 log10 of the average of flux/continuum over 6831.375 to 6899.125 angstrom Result 0.08 mag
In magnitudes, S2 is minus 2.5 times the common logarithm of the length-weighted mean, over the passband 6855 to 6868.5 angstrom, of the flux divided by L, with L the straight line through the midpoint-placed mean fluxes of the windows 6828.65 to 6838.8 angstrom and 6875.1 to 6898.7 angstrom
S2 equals 0.038 mag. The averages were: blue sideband 5.92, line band 5.66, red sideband 5.81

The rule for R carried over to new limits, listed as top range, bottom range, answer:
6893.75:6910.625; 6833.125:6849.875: 1.14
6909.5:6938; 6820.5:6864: 1.07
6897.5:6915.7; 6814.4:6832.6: 1.04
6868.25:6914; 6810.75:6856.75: 1.03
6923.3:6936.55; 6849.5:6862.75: 1.15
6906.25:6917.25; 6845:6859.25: 1.12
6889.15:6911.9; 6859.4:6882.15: 1.08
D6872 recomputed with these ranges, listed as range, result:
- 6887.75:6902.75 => 6.47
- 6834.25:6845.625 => 5.76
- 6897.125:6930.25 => 7.24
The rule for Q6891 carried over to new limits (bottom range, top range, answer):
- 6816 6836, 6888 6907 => 1.04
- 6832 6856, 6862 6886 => 1.06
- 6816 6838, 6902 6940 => 1.03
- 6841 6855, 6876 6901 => 1.00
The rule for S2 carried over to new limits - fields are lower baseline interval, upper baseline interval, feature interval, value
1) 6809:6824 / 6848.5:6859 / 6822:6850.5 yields 0.006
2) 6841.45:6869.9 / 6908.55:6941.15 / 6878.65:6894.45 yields 0.023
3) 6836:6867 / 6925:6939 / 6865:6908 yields -0.090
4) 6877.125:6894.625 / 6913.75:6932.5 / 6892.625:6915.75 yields -0.073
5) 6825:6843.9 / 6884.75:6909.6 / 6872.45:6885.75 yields 0.114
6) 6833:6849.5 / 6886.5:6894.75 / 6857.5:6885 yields 0.028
